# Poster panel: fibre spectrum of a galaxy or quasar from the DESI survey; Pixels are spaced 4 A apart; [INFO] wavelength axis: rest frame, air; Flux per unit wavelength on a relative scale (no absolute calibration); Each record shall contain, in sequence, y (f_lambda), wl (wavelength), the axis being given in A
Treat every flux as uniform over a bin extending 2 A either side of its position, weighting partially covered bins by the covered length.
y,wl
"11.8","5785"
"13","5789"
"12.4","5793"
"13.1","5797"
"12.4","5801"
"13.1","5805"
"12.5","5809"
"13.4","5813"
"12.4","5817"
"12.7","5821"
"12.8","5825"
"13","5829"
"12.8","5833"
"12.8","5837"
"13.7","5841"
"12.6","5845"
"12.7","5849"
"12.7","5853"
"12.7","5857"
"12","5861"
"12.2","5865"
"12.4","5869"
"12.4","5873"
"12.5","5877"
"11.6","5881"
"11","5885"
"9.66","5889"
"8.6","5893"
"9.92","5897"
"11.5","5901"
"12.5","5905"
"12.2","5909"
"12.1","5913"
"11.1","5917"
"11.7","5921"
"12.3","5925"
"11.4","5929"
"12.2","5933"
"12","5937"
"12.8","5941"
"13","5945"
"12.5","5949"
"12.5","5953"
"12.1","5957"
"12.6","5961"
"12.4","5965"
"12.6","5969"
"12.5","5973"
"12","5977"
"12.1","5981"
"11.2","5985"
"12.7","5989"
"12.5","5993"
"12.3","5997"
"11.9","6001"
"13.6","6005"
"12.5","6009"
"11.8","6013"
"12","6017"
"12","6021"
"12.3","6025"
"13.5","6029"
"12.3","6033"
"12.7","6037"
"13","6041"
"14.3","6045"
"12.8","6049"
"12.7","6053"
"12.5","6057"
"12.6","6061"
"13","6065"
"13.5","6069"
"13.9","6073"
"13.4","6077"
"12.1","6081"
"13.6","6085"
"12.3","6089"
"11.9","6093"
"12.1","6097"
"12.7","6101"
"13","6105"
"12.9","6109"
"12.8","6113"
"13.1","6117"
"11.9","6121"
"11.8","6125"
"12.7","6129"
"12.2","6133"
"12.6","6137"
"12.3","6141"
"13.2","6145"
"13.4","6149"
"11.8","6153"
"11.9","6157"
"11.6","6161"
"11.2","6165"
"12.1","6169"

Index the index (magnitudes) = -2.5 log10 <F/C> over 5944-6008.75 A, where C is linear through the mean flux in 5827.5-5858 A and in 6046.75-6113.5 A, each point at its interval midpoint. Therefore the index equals 0.04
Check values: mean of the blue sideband 12.9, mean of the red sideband 12.8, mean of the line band 12.4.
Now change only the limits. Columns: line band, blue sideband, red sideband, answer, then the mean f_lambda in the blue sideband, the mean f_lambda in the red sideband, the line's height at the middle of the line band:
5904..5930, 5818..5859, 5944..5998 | 0.058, 12.8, 12.3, 12.5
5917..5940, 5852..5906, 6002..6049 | 0.003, 11.5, 12.7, 11.9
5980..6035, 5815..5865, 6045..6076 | 0.057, 12.7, 13.1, 13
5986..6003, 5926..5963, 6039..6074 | 0.035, 12.3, 13.1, 12.7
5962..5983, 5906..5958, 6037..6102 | 0.003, 12.2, 12.9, 12.4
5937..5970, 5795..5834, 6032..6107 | 0.027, 12.8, 12.9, 12.8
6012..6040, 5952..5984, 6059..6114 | 0.014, 12.3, 12.8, 12.6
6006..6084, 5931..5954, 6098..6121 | -0.011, 12.5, 12.8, 12.7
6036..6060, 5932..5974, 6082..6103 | -0.043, 12.5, 12.5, 12.5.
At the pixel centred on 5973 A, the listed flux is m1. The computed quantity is 12.5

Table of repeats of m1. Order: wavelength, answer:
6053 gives 12.7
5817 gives 12.4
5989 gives 12.7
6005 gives 13.6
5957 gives 12.1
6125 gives 11.8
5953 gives 12.5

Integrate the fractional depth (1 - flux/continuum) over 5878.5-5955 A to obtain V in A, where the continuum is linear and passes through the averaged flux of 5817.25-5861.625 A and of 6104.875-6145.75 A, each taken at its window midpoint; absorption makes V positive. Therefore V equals 6.6 A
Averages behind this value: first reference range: 12.8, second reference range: 12.6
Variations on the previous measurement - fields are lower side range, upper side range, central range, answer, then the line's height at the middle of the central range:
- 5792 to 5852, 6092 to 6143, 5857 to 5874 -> 0.64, 12.8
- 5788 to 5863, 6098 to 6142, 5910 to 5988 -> 3.12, 12.7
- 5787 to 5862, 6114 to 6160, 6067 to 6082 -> -0.95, 12.5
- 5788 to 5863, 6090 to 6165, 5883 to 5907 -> 4.08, 12.7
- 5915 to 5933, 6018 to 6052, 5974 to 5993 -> 0.35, 12.3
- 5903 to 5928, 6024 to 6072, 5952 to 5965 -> -0.11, 12.3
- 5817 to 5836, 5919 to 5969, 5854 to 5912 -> 4.66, 12.6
